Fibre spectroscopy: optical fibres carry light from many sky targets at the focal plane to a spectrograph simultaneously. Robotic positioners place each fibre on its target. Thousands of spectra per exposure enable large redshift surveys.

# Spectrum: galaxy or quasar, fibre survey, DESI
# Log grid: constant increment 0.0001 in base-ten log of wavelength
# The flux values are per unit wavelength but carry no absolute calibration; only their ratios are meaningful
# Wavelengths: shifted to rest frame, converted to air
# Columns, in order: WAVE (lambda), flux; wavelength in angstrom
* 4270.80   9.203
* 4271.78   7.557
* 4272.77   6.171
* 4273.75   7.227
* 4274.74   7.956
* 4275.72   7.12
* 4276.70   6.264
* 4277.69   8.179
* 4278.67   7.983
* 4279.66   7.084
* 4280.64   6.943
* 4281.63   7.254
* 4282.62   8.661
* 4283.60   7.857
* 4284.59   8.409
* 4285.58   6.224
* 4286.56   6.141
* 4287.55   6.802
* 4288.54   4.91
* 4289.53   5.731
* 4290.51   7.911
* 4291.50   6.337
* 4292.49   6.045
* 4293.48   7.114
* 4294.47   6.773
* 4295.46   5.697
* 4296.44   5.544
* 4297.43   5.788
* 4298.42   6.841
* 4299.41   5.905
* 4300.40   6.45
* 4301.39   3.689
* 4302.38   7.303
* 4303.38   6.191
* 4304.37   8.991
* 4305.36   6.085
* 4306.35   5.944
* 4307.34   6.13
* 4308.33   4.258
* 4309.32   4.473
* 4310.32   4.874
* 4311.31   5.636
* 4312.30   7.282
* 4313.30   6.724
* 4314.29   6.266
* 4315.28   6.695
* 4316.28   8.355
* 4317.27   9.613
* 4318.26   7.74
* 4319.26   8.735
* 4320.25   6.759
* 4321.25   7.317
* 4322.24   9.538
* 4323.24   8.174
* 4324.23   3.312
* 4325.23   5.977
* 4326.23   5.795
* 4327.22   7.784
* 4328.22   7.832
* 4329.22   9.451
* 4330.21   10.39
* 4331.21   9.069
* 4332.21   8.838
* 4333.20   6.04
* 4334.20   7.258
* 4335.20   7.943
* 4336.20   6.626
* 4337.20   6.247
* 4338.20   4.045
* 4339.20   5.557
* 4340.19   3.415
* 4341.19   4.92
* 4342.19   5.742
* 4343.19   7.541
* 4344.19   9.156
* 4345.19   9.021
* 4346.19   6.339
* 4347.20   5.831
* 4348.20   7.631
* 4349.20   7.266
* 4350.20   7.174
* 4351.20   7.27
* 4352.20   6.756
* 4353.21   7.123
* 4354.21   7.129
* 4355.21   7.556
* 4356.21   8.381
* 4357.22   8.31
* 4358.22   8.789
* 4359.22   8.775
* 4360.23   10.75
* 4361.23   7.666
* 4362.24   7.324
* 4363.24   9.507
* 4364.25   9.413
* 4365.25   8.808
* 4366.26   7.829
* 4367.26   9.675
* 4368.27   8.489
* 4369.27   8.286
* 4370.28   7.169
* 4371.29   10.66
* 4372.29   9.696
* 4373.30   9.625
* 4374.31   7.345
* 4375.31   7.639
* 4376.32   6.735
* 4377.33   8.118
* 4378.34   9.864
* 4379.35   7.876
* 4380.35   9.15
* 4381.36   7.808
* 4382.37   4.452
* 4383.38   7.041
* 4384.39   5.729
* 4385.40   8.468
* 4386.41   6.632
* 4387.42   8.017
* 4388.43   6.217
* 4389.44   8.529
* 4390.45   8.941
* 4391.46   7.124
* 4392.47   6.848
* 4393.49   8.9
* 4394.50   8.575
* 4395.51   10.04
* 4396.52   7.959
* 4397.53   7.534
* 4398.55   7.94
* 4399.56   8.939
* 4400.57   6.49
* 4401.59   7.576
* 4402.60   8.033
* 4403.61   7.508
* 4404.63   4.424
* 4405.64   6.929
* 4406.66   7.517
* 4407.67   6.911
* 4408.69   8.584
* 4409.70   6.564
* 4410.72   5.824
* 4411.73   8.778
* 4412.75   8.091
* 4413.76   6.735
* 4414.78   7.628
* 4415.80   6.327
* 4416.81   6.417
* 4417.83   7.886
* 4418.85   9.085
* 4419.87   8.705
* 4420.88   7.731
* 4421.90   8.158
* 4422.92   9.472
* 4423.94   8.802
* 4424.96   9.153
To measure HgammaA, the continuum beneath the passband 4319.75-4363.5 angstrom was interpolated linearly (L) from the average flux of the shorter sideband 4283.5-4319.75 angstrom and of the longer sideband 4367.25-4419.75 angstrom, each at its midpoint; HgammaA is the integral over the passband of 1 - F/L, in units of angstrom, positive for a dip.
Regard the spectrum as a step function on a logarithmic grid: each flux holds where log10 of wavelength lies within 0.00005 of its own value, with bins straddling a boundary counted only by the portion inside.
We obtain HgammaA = -1.8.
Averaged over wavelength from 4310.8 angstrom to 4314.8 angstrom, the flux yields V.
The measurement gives 6.48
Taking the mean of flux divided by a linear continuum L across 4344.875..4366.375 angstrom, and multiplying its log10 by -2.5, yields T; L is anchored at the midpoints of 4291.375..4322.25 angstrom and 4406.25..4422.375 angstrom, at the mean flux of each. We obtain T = -0.13 mag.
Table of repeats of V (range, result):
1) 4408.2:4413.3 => 7.57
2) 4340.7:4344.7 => 6.85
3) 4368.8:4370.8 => 7.71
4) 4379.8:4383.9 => 7.13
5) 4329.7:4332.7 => 9.44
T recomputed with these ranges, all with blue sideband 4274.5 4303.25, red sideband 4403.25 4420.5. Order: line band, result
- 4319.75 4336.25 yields -0.10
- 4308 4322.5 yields -0.02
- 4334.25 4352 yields 0.06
